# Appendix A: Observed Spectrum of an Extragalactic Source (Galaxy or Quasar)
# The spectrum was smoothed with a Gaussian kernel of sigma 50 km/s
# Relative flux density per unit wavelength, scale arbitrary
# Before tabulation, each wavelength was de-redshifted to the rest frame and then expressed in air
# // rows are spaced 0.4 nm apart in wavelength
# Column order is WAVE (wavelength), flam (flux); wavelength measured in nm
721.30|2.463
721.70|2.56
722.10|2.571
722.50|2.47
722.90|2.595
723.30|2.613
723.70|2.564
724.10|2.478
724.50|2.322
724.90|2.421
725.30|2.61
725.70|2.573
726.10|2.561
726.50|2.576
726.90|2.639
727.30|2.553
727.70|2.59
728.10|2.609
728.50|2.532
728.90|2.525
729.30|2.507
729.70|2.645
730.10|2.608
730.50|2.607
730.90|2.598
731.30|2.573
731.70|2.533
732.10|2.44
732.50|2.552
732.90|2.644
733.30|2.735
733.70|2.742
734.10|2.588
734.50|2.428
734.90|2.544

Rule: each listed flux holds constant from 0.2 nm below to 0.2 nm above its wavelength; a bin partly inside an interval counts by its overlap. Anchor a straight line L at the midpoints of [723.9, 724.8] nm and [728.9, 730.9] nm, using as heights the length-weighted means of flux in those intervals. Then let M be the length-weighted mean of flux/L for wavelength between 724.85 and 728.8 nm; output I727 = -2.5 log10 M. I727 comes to -0.04 mag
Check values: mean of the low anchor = 2.4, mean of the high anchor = 2.59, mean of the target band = 2.57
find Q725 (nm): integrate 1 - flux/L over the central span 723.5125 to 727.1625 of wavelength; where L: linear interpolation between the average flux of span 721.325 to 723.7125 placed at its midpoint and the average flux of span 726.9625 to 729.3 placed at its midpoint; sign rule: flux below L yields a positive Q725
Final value 0.04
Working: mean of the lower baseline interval 2.55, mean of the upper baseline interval 2.56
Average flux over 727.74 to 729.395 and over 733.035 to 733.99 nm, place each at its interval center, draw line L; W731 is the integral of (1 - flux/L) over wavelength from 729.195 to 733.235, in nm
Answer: 0.09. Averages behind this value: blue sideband 2.55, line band 2.58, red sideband 2.72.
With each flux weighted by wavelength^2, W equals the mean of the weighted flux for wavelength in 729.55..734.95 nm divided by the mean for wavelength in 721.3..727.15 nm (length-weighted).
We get 1.04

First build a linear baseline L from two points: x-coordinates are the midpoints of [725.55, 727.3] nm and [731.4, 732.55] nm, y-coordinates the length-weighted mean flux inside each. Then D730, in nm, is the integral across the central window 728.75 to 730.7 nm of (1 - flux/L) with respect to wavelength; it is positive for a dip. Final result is -0.03 nm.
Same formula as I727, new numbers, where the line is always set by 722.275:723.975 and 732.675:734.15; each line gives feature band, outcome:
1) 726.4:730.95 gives 0.018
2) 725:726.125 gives 0.007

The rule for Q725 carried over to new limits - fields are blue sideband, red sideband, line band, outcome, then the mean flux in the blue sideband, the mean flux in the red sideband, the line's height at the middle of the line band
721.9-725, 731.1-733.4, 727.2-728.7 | -0.02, 2.51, 2.57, 2.54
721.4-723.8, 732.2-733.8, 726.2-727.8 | 0.01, 2.56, 2.65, 2.6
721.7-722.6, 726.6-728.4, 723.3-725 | 0.06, 2.53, 2.59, 2.56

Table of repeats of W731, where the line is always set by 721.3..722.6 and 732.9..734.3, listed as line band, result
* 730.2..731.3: 0.02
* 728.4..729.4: 0.04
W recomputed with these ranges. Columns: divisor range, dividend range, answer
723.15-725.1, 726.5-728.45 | 1.06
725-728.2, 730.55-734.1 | 1.02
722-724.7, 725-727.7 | 1.03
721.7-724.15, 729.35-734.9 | 1.04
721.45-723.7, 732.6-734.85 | 1.05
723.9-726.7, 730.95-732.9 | 1.03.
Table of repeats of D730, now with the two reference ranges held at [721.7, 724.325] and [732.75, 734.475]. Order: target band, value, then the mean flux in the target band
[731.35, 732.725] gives 0.06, 2.52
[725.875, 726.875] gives 0.00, 2.58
